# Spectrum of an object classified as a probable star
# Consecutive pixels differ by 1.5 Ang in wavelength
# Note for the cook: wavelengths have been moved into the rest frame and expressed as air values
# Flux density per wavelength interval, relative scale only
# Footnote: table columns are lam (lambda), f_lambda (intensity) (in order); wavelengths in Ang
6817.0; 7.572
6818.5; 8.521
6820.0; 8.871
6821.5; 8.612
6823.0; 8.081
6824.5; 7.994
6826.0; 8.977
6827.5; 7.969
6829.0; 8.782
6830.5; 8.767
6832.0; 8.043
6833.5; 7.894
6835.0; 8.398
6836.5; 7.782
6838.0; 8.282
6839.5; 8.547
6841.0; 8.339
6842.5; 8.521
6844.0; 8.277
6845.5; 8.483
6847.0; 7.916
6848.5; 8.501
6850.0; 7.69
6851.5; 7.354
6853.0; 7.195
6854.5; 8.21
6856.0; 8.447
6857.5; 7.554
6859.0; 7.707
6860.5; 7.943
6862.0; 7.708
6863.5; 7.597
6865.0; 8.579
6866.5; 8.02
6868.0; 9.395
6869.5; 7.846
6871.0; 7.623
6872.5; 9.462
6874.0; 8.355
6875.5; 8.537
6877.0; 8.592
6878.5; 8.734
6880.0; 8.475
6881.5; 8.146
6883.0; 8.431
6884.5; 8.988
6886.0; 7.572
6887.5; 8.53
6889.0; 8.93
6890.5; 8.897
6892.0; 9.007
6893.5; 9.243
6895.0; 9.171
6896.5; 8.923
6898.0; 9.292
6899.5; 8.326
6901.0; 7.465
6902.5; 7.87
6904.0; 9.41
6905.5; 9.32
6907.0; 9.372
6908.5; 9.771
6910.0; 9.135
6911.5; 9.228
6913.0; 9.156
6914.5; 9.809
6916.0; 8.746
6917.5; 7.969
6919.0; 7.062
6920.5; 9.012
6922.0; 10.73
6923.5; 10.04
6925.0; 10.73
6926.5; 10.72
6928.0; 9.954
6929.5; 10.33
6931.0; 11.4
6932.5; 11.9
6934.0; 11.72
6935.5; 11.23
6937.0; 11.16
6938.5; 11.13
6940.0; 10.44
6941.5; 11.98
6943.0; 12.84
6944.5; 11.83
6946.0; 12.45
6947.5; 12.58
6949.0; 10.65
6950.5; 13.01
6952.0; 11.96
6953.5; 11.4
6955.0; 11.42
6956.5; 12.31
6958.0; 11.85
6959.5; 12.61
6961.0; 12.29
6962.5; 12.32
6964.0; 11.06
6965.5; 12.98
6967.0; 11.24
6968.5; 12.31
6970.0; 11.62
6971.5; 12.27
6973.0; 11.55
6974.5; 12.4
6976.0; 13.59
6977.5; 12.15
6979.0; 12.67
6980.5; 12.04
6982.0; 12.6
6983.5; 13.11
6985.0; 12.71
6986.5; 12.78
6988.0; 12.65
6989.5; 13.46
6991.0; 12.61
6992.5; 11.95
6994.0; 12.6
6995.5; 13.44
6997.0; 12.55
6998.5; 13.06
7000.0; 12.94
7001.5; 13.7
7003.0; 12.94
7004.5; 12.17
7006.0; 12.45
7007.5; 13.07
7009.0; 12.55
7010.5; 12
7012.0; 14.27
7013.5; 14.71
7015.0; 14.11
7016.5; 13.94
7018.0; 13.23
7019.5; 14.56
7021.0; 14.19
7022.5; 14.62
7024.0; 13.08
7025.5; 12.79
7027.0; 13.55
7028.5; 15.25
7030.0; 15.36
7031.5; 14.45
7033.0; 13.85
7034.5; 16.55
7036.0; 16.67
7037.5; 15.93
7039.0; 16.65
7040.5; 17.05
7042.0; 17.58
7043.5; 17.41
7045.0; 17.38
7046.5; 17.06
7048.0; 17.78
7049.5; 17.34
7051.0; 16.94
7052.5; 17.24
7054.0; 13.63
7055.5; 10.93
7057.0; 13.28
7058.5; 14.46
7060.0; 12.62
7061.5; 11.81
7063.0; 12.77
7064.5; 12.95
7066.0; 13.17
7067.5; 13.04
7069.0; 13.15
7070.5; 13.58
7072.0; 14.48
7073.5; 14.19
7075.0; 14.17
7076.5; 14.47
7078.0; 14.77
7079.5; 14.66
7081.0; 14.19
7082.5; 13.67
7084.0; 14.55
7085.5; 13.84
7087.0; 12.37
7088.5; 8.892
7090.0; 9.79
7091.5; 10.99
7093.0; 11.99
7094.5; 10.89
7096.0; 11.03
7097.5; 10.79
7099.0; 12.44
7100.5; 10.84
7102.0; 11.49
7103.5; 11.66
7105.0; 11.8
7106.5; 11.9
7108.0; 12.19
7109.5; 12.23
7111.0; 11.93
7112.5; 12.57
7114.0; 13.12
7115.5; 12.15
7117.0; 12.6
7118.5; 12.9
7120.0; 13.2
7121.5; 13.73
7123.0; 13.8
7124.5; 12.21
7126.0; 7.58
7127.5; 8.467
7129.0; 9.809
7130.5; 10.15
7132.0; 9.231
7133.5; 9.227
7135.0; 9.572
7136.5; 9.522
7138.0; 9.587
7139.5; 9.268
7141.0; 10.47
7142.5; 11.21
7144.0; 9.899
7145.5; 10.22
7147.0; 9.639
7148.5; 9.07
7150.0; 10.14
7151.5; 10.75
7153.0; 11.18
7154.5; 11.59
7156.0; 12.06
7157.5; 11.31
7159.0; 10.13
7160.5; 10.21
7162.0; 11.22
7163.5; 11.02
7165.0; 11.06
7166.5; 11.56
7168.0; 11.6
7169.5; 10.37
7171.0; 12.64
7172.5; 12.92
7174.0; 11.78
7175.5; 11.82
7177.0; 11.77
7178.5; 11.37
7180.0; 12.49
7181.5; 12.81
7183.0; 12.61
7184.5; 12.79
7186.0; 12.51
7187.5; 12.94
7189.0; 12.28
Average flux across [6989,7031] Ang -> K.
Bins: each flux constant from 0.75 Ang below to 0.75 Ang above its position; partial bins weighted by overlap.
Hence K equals 13.4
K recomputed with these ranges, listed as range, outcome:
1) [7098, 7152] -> 11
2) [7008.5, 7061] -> 14.9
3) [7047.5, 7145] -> 12.3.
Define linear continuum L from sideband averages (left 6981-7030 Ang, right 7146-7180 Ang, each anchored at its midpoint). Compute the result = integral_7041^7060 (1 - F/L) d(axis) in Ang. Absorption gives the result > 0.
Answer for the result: -4.7 Ang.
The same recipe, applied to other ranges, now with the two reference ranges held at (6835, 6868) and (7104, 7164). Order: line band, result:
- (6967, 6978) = -3.4 Ang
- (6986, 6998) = -4.1 Ang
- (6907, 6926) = -1.2 Ang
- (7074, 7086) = -4.5 Ang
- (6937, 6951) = -4.3 Ang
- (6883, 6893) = -0.2 Ang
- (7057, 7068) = -3.0 Ang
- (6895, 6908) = -0.3 Ang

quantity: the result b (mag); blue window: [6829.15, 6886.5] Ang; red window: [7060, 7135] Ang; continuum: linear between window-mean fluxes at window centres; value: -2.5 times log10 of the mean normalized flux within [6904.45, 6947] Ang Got -0.11 mag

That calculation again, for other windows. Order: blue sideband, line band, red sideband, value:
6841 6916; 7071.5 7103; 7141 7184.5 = -0.19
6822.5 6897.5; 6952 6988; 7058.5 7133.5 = -0.20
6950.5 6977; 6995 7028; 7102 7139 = -0.13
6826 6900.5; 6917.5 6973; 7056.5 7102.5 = -0.13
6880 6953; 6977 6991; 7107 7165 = -0.24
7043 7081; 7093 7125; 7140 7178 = 0.05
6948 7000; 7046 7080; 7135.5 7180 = -0.22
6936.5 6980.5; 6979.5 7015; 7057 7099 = -0.05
